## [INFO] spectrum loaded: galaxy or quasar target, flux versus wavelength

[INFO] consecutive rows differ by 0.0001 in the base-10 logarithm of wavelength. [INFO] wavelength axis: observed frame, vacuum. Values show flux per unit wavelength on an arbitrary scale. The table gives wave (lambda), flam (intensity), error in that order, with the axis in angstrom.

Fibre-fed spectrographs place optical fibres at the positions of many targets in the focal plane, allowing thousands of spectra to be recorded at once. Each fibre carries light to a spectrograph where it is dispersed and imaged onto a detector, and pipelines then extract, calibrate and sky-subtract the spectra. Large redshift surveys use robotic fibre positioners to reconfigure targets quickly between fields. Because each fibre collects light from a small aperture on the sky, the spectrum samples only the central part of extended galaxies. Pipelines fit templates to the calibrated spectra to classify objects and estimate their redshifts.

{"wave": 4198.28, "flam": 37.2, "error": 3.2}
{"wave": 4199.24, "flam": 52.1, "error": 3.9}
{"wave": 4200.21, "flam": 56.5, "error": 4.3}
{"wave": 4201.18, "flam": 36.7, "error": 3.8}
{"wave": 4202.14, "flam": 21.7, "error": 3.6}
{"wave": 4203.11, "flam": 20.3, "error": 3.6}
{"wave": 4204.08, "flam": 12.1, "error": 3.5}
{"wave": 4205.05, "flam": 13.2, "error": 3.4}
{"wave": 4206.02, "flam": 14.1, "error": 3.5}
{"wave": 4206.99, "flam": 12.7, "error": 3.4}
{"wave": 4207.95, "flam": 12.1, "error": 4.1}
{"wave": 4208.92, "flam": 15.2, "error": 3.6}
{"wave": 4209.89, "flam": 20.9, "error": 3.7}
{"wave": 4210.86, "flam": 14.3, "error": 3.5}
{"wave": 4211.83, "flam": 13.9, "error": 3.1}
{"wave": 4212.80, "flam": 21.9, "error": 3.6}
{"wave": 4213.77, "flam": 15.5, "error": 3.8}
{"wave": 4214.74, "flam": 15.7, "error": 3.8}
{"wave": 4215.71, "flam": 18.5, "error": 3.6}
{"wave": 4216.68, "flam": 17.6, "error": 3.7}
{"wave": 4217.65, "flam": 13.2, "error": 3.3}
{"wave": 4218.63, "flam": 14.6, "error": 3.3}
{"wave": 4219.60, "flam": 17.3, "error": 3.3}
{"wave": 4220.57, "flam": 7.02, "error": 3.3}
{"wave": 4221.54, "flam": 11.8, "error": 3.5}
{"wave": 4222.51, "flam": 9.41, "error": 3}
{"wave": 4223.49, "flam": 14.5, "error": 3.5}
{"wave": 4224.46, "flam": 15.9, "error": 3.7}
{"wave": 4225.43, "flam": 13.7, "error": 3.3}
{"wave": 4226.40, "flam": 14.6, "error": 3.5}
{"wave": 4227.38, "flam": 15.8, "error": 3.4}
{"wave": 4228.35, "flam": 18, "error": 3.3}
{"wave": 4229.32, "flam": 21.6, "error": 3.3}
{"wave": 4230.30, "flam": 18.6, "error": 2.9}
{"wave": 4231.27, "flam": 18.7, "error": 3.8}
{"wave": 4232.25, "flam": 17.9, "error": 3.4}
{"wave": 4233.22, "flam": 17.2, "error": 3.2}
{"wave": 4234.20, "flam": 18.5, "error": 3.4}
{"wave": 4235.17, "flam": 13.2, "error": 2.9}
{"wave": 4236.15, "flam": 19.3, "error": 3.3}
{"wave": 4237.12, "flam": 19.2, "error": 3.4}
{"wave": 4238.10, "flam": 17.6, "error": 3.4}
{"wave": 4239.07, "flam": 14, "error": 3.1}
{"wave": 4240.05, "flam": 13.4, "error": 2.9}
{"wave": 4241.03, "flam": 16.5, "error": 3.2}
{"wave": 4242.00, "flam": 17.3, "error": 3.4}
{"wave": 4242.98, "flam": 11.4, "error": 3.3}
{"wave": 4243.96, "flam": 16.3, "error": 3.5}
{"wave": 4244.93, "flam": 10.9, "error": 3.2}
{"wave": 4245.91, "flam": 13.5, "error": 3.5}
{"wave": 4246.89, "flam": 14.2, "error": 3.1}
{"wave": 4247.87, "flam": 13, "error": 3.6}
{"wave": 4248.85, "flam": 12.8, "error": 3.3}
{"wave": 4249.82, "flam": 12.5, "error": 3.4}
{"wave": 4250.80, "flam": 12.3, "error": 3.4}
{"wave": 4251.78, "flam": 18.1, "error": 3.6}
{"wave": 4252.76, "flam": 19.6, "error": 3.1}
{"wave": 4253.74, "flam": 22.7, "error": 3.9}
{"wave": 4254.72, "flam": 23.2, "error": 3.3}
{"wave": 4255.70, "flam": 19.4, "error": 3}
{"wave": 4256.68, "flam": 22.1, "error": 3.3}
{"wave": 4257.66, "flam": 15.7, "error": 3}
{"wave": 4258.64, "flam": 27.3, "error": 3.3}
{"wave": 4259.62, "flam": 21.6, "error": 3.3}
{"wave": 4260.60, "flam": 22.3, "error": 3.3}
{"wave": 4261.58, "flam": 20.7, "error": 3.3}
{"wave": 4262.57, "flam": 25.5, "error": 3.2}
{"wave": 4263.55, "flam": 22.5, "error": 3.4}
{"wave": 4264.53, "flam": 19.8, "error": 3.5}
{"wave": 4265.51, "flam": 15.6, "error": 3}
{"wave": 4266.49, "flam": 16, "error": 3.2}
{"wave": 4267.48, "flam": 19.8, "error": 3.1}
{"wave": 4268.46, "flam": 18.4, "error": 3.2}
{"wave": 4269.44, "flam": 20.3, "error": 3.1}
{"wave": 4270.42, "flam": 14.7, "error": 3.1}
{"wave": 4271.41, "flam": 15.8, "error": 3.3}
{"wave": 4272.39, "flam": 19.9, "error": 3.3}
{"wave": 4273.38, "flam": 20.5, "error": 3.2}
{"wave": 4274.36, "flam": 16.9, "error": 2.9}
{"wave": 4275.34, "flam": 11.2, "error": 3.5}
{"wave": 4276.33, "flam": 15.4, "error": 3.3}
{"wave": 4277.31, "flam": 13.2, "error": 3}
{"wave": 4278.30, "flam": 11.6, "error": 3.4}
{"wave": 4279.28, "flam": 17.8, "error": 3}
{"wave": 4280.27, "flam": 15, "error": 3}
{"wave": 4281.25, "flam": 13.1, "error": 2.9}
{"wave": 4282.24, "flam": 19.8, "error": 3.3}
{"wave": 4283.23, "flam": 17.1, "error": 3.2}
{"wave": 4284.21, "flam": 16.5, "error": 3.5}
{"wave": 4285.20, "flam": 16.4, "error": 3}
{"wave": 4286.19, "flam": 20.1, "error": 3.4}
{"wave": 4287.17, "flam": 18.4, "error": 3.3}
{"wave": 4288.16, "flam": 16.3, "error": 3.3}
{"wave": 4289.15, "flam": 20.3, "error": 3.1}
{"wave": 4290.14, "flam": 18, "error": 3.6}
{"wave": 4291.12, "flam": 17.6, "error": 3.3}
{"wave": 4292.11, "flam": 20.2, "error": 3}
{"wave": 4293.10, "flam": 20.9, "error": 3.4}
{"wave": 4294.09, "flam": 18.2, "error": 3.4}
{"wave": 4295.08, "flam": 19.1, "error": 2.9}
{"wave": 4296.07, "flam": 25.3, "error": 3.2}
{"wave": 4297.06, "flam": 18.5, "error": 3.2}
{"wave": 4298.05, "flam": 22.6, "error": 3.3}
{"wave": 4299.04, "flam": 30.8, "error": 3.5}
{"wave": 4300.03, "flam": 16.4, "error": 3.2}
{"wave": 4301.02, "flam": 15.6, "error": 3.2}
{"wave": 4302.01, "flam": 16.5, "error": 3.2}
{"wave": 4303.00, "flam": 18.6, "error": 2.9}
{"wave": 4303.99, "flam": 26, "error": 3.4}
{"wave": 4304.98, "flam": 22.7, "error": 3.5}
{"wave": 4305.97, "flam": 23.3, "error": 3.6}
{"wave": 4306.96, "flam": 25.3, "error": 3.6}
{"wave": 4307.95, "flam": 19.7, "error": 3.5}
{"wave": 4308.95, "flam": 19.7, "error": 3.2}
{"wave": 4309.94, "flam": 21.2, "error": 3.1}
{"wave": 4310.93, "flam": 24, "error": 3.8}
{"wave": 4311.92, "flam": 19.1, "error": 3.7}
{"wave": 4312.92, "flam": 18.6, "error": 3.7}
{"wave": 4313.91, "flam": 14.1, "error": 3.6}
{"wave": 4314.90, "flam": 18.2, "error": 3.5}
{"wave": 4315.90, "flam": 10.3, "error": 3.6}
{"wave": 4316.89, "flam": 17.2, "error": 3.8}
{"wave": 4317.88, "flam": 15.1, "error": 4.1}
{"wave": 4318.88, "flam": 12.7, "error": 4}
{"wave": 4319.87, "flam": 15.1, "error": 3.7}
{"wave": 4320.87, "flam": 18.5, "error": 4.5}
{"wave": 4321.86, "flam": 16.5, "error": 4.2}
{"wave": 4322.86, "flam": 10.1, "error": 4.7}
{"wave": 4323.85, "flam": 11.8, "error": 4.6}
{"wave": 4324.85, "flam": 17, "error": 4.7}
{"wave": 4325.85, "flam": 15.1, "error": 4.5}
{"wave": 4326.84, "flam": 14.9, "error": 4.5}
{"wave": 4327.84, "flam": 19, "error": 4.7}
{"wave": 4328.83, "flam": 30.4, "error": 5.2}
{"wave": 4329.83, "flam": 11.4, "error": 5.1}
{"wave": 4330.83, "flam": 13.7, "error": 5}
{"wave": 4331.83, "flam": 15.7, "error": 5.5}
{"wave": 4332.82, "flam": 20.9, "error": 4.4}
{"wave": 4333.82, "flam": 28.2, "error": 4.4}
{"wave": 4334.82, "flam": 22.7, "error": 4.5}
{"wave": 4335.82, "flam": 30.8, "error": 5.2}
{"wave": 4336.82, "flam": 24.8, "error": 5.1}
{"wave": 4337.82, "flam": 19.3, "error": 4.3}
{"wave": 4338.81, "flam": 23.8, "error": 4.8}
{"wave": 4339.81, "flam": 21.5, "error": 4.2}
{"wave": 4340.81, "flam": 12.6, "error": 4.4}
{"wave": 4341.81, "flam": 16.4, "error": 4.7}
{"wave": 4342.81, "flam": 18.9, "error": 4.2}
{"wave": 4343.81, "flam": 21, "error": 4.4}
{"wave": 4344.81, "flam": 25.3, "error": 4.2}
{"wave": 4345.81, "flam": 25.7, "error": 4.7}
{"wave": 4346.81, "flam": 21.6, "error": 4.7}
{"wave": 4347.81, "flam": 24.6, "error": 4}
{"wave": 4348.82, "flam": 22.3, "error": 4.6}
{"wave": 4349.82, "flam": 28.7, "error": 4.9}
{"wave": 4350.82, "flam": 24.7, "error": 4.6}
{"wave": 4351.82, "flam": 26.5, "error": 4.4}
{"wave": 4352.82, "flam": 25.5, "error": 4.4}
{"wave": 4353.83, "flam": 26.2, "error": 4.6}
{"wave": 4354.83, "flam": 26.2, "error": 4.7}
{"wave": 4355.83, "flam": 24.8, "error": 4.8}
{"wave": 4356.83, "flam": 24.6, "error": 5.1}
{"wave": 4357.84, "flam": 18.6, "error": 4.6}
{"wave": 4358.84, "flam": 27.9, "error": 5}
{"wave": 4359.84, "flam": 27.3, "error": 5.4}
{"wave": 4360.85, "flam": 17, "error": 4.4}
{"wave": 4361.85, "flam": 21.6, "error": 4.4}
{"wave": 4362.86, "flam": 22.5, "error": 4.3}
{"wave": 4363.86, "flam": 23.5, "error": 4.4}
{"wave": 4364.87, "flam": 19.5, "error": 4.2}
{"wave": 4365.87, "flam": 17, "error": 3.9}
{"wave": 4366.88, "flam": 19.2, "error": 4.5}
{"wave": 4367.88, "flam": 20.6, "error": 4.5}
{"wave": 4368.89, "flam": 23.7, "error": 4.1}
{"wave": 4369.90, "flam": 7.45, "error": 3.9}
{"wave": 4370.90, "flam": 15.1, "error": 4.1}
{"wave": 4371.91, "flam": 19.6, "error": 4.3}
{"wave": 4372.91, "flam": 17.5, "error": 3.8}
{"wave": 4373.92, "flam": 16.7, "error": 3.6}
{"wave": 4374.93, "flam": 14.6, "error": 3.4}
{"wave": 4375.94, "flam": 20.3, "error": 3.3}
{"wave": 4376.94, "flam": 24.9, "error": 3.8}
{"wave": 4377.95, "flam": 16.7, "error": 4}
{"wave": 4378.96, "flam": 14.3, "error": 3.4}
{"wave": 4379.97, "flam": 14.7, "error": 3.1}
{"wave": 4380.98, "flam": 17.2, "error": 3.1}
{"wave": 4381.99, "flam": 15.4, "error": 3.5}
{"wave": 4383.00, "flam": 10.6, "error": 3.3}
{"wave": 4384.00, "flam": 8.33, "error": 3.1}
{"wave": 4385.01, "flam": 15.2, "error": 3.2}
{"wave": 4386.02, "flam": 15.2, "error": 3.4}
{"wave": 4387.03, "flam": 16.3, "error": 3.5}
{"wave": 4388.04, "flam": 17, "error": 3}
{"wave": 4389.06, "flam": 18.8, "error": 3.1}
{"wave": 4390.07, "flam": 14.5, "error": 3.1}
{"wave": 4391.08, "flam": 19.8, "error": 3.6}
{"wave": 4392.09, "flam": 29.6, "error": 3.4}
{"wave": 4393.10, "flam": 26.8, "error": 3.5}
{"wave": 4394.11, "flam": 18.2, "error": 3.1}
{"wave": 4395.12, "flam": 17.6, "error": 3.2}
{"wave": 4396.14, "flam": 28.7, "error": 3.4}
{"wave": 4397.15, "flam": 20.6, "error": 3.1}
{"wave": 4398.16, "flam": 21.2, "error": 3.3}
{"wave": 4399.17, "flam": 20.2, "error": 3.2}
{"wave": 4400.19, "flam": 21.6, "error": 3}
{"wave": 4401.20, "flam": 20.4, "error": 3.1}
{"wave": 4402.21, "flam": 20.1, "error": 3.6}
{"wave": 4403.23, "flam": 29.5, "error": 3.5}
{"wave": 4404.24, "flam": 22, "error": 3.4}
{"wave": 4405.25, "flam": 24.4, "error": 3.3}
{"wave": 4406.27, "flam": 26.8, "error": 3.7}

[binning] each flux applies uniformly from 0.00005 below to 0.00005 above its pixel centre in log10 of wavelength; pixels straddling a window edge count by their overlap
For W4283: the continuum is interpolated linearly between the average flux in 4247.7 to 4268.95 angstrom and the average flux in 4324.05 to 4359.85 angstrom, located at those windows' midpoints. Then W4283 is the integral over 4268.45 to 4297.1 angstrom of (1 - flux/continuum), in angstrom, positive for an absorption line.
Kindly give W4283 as 3.6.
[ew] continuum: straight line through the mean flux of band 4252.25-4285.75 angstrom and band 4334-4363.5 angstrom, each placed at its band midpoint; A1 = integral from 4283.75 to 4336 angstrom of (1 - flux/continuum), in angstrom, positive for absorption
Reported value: 4.9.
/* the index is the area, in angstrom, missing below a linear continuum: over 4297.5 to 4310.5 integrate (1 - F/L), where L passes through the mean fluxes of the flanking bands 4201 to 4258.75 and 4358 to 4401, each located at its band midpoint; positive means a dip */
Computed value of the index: -2.8 angstrom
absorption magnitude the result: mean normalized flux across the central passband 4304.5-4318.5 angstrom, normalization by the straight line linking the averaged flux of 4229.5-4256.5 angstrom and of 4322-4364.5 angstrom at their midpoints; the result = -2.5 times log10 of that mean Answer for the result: 0.04 mag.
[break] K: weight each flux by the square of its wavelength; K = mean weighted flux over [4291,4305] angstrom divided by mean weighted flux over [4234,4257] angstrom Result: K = 1.30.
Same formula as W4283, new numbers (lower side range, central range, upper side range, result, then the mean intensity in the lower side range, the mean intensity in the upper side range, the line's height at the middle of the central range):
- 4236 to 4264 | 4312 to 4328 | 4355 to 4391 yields 2.5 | 17.7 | 18.3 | 18.1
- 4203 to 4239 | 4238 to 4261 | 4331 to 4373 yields 0.3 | 15.8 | 21.9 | 17.1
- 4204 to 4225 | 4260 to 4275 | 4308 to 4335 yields -3.0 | 14.7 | 17.4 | 16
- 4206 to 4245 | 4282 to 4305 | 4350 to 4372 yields -1.0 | 15.7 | 21.9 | 18.8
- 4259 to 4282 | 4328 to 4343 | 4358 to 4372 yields -1.0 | 17.8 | 20.1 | 19.4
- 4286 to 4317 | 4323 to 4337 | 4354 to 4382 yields 0.3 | 19.8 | 19.7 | 19.8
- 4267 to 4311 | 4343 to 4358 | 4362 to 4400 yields -4.8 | 18.8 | 18.4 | 18.5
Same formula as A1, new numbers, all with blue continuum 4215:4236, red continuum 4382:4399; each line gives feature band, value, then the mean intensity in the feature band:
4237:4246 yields 0.58 angstrom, 14.9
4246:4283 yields -3.27 angstrom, 17.8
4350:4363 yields -4.54 angstrom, 24.3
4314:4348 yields -2.28 angstrom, 18.7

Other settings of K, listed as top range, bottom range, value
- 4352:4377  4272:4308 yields 1.15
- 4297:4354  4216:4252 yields 1.38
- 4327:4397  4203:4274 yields 1.28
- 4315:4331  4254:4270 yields 0.78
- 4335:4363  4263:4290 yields 1.40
